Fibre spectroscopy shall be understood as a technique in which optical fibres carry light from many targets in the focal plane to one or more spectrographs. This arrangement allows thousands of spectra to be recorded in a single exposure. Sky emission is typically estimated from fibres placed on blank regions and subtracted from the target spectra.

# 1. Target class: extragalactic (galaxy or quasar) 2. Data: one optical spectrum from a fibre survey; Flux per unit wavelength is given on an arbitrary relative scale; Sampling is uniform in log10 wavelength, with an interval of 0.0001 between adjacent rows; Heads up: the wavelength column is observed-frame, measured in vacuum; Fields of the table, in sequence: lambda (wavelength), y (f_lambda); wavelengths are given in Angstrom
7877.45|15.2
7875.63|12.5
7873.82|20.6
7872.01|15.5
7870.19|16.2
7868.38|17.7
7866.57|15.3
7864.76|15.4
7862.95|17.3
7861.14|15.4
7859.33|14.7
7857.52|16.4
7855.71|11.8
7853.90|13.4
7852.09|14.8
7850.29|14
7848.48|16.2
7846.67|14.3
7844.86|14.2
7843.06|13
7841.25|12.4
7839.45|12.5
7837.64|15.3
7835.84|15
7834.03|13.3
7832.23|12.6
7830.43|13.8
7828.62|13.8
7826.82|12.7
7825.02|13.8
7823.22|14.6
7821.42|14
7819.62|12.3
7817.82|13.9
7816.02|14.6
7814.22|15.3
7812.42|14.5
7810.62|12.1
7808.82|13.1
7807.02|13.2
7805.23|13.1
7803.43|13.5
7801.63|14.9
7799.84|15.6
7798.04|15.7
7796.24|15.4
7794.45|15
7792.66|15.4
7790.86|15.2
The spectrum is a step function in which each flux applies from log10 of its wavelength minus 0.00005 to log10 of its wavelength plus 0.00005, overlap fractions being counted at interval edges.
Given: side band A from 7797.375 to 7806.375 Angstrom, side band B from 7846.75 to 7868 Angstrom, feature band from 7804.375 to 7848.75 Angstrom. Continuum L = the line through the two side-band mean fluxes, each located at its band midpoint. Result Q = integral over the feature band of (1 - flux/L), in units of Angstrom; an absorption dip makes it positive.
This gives 3.07 Angstrom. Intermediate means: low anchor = 14.5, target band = 13.7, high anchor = 15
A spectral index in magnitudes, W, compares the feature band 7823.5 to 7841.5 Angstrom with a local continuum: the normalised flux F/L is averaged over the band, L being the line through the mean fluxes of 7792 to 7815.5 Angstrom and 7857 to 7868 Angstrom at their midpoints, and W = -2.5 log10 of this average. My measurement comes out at 0.11 mag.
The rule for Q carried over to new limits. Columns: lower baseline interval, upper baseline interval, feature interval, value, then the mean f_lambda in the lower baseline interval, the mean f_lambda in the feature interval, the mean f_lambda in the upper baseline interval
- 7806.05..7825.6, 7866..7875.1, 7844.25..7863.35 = 1.50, 13.8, 14.7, 16.9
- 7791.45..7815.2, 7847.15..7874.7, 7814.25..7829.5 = 1.00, 14.4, 13.8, 15.6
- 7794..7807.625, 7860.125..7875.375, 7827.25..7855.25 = 3.34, 14.6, 13.9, 16.5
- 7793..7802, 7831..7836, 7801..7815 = 1.06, 15.4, 13.7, 13.4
